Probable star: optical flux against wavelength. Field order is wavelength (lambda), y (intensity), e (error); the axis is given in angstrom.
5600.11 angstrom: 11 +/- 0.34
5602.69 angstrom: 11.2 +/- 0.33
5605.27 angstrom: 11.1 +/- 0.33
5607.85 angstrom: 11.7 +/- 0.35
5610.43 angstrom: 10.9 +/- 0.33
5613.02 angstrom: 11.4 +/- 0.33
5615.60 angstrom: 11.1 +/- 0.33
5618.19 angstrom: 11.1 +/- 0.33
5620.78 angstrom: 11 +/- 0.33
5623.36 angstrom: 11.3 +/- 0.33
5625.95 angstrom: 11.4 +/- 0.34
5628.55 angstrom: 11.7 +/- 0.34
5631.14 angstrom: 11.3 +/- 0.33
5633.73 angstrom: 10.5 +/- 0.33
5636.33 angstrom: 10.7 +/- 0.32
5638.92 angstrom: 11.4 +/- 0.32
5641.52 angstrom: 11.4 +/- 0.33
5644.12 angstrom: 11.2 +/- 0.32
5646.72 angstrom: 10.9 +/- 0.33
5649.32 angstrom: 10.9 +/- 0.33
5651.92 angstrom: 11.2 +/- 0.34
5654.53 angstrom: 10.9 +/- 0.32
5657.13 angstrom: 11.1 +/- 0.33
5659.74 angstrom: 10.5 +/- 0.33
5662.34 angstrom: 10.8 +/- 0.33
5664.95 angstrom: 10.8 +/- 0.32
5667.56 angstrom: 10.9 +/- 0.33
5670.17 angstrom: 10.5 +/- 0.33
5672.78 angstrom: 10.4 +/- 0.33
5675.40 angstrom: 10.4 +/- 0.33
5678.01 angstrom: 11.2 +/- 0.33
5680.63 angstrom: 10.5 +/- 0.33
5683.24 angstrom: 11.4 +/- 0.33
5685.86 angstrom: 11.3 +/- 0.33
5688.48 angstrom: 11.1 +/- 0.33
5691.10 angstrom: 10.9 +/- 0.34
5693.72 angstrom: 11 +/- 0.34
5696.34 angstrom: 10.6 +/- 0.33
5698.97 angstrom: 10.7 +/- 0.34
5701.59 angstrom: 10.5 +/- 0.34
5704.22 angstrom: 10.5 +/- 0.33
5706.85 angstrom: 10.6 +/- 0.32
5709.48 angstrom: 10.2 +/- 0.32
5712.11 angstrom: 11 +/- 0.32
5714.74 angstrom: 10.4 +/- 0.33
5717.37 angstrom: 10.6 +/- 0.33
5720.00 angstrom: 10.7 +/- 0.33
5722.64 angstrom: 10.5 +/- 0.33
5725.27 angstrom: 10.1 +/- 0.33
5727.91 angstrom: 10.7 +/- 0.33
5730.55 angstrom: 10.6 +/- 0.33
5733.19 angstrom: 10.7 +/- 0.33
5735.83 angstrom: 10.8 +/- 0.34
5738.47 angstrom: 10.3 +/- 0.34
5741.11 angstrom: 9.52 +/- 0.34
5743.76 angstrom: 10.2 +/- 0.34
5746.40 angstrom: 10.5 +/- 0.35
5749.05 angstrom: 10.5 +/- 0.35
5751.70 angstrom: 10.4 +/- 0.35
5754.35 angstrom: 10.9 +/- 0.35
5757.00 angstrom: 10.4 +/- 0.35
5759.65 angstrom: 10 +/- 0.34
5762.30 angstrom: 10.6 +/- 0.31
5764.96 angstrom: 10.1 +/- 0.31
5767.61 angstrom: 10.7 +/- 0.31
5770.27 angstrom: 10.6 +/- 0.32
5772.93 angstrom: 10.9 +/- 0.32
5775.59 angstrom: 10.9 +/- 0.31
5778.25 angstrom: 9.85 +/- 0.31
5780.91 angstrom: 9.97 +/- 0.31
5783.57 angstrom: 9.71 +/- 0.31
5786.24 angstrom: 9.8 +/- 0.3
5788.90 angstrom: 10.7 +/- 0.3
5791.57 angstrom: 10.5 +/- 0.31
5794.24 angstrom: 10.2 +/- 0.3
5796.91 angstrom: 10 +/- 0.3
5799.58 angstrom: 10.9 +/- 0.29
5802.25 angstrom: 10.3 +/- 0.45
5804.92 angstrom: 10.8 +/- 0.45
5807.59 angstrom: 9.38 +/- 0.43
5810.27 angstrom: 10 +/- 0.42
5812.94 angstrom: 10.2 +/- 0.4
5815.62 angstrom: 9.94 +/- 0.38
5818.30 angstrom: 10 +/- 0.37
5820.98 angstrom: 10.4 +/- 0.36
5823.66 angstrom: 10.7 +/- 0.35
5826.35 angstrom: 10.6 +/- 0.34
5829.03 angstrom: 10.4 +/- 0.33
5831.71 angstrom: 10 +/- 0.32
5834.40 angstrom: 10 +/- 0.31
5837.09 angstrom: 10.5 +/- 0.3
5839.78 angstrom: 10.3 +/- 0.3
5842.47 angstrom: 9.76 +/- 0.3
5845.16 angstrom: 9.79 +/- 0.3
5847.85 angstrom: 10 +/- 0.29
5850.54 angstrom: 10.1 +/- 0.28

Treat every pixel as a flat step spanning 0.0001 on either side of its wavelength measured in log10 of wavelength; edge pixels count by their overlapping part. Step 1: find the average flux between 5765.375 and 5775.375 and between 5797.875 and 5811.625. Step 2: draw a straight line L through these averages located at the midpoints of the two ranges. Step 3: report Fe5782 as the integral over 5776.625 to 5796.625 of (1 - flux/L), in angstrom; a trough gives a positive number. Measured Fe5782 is 0.73 angstrom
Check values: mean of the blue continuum 10.7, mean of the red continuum 10.3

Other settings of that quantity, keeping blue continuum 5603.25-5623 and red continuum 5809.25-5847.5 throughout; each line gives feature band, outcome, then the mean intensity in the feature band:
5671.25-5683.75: 0.2 angstrom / 10.7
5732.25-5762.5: 0.5 angstrom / 10.4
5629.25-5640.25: 0.1 angstrom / 11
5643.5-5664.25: 0.2 angstrom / 10.9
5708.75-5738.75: 0.3 angstrom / 10.6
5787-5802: -0.1 angstrom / 10.4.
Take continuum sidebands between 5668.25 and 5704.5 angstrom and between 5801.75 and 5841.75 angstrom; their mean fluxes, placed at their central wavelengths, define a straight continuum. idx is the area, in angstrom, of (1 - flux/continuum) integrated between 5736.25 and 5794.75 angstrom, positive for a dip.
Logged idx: 0.7 angstrom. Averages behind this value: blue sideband 10.8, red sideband 10.2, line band 10.3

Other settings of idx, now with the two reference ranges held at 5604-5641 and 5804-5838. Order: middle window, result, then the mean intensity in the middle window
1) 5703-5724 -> 0.35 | 10.6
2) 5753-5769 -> 0.09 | 10.5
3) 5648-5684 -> 0.54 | 10.8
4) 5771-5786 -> 0.26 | 10.2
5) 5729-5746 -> 0.42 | 10.4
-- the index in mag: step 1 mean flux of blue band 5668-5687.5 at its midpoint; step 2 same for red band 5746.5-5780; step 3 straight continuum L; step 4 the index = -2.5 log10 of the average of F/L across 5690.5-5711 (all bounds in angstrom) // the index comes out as 0.01 mag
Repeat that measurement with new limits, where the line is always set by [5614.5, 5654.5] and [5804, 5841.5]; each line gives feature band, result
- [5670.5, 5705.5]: 0.01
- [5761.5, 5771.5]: 0.00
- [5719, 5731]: 0.02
